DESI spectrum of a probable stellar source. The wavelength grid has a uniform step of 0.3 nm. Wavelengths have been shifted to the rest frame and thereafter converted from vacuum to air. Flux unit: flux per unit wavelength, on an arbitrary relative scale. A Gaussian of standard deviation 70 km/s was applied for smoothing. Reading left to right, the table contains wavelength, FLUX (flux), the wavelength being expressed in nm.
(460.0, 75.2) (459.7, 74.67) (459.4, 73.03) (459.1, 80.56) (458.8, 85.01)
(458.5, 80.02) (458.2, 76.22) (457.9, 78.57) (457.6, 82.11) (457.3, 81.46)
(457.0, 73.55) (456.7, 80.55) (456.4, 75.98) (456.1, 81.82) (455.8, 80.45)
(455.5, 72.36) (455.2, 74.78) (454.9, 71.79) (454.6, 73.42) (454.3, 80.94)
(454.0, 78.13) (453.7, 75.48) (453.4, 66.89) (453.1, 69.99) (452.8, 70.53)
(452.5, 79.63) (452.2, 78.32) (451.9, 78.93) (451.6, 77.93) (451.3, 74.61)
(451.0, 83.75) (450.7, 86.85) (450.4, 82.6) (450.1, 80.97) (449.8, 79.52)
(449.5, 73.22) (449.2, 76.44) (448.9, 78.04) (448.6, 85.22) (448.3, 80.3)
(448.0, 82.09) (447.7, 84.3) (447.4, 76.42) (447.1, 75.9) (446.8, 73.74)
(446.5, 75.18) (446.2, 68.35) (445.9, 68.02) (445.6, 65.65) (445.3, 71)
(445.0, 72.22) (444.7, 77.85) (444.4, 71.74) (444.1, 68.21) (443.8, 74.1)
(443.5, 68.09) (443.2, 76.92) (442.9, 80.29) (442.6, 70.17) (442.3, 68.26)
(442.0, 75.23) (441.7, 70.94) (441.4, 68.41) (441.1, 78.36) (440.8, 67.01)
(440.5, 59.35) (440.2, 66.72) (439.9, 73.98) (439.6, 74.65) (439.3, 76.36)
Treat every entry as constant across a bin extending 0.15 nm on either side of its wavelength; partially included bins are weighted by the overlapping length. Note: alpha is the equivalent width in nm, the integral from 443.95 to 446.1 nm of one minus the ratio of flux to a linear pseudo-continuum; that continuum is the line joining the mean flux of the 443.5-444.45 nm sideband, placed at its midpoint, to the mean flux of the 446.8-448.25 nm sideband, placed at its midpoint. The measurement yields 0.08 nm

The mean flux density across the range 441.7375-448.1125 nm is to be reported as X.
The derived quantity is 73.4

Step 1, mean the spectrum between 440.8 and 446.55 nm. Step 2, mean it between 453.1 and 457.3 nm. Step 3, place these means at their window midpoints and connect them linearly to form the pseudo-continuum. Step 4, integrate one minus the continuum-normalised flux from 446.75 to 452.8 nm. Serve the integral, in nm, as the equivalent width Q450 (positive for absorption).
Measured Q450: -0.437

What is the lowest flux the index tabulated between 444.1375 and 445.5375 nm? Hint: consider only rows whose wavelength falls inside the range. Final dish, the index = 71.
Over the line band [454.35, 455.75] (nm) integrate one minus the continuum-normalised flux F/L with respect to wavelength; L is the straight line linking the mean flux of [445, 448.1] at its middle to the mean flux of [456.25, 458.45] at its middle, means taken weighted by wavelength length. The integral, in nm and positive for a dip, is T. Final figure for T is 0.06 nm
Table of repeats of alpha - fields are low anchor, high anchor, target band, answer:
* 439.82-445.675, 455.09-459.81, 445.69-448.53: -0.105 nm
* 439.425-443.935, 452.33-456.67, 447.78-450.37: -0.212 nm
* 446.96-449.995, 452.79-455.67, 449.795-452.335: -0.124 nm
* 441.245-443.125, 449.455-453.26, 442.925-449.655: 0.026 nm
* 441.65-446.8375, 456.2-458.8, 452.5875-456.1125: 0.128 nm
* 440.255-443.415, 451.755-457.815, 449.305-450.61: -0.085 nm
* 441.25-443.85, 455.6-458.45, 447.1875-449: -0.147 nm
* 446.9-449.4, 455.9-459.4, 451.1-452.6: 0.028 nm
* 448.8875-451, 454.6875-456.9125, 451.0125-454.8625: 0.134 nm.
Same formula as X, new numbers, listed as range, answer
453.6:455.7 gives 75.4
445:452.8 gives 77.2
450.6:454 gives 76.5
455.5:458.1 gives 78.9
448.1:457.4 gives 77.6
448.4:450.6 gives 79.6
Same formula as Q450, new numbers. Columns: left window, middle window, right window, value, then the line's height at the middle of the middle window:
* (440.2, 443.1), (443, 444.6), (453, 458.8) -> -0.01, 71.7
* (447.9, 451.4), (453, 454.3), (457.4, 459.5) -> 0.10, 80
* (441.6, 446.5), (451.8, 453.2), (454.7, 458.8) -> 0.01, 75.8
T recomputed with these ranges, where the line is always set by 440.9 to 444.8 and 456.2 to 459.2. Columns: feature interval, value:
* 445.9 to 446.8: 0.04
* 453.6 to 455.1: 0.04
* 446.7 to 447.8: -0.04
